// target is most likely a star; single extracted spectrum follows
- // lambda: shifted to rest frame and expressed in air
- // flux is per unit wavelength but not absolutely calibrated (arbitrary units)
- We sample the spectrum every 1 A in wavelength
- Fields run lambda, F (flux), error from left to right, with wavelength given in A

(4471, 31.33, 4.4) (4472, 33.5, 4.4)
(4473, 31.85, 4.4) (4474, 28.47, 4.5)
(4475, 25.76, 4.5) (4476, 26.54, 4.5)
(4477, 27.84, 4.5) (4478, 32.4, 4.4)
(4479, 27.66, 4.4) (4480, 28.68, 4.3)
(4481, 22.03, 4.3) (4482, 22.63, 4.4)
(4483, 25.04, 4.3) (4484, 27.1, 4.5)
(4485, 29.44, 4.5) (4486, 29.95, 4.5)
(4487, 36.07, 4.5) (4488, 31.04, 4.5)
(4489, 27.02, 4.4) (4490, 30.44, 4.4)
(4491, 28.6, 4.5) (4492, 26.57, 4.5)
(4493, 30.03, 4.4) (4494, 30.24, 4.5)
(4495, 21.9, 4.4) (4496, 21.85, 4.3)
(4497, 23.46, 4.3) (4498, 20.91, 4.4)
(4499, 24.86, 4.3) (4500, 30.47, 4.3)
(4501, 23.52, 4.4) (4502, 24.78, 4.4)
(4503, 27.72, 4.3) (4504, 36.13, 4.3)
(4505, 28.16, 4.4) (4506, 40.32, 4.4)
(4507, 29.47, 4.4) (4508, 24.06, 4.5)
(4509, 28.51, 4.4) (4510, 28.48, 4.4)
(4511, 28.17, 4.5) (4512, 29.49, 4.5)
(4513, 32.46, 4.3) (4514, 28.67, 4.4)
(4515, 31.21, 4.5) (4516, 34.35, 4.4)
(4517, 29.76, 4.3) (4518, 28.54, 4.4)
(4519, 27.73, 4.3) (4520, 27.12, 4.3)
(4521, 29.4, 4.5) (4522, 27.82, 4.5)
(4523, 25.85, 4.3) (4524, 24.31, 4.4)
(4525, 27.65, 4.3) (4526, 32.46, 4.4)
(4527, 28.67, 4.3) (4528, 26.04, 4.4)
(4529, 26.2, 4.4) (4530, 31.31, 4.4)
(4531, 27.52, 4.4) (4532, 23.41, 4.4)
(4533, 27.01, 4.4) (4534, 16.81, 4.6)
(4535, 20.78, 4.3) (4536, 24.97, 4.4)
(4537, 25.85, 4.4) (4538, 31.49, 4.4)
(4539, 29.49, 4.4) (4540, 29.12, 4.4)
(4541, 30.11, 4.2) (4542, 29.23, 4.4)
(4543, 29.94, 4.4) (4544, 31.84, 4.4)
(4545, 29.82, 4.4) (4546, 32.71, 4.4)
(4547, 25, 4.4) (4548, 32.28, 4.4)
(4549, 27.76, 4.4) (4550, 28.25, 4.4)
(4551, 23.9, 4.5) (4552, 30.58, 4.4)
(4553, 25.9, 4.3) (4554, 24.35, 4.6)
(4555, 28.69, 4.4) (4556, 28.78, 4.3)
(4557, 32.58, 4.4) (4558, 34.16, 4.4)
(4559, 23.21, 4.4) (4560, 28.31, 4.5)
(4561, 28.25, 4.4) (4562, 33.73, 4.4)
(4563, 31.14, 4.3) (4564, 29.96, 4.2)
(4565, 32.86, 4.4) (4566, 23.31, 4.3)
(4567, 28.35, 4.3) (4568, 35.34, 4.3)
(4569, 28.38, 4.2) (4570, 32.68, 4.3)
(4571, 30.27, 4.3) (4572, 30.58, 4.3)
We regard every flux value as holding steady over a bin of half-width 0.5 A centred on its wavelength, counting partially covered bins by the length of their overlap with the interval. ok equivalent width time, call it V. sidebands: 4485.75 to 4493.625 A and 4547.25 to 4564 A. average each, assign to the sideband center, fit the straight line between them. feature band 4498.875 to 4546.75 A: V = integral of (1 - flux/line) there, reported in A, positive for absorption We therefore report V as 1.60 A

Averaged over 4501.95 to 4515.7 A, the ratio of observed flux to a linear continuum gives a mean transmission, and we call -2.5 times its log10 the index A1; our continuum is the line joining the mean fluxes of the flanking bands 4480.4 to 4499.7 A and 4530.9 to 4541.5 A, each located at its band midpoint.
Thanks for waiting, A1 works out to -0.14 mag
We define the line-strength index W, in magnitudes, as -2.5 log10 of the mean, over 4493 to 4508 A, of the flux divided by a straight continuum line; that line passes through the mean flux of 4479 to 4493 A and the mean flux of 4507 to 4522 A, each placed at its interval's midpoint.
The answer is 0.05 mag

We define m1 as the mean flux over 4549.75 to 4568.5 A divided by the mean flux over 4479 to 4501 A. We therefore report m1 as 1.1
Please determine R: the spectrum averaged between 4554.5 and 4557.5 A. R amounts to 30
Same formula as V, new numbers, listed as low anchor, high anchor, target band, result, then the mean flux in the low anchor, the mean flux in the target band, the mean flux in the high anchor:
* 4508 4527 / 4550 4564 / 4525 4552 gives 0.9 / 28.9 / 27.8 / 28.8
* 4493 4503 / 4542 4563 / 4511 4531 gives -1.6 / 25.1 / 28.8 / 29.1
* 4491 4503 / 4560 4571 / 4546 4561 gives 0.6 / 25.6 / 28.3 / 30.3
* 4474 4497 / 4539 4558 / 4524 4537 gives 1.2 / 27.6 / 26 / 29.1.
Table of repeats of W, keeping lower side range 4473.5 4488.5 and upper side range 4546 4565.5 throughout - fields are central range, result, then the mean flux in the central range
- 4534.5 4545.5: 0.02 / 28.4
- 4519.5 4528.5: 0.04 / 27.7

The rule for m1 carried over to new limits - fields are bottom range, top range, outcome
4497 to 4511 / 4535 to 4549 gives 1.03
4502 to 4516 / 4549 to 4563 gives 0.95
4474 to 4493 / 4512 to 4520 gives 1.07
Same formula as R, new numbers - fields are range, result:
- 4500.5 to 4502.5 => 24.1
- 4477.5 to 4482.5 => 26.7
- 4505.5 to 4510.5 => 30.2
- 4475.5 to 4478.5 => 28.9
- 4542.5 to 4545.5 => 30.5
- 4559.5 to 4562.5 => 30.1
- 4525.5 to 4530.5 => 28.9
